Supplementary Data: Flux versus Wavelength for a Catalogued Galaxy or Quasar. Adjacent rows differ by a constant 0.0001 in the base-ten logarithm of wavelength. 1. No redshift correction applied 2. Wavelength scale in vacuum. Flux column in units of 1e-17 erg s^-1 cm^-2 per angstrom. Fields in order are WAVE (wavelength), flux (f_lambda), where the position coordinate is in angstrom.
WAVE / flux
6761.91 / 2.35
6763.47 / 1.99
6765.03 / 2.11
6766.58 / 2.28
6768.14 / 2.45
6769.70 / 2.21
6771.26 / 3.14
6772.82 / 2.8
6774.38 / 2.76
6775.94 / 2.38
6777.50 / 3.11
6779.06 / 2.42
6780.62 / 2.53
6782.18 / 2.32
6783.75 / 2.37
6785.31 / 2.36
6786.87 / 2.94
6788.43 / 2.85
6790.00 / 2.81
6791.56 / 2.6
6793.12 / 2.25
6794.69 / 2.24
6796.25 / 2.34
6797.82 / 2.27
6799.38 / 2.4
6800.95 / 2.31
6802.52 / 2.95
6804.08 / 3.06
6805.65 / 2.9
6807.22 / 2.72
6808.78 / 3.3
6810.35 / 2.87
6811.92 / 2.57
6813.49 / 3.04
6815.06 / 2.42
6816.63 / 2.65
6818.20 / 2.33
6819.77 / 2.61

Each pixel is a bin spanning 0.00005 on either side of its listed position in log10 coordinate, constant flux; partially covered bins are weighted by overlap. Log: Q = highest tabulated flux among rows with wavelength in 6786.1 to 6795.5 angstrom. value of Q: 2.94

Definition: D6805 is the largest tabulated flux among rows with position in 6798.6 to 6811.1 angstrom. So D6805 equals 3.3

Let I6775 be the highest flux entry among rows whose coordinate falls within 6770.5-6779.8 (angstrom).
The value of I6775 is 3.14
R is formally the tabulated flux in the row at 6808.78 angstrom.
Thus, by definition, 3.3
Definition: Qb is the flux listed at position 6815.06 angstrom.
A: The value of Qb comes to 2.42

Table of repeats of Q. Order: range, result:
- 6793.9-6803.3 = 2.95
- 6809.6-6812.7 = 2.87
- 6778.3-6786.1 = 2.53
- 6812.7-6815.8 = 3.04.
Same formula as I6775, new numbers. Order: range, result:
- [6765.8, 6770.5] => 2.45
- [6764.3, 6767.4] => 2.28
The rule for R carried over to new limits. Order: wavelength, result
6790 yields 2.81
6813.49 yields 3.04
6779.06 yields 2.42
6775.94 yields 2.38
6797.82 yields 2.27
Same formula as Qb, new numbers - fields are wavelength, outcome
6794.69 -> 2.24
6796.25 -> 2.34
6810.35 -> 2.87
